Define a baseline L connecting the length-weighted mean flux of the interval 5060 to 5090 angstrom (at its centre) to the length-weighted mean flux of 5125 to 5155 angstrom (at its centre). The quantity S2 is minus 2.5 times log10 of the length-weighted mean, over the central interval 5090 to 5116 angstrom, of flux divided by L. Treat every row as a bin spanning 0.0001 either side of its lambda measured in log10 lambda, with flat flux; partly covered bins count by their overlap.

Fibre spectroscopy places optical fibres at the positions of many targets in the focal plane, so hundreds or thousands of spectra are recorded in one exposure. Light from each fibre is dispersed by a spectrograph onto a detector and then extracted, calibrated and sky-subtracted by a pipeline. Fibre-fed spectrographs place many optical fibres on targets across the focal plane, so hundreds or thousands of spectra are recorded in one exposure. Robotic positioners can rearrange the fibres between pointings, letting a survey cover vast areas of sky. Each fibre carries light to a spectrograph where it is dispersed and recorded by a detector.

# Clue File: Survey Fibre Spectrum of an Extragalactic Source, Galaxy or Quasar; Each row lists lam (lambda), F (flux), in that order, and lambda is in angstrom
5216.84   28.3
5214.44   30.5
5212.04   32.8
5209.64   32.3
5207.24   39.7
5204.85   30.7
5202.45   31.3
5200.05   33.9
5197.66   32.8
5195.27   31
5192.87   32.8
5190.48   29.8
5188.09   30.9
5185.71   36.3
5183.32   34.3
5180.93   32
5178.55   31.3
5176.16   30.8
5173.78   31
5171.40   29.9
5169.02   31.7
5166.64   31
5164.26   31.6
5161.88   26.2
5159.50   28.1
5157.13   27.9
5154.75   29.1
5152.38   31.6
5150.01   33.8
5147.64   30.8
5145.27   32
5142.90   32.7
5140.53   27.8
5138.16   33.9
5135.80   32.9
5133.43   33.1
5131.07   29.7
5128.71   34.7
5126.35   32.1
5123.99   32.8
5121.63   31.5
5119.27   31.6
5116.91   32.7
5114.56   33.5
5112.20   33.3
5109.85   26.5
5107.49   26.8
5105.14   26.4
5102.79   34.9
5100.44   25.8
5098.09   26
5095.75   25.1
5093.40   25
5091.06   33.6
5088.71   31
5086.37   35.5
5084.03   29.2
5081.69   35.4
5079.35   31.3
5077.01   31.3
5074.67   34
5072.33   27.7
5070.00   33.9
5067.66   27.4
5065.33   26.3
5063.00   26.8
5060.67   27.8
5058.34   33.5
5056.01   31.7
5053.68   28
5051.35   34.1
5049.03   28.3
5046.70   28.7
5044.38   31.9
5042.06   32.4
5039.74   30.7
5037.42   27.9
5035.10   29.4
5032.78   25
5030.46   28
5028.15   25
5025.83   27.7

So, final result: 0.086 mag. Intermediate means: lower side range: 30.6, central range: 28.8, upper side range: 32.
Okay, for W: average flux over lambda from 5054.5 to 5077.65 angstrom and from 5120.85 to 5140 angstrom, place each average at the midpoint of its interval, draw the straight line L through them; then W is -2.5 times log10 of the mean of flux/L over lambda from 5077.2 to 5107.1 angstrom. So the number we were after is 0.04 mag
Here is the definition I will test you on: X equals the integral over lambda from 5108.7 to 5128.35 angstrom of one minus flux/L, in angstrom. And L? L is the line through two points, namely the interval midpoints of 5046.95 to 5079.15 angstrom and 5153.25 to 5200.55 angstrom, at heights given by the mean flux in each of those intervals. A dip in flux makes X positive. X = -0.8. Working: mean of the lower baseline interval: 30.1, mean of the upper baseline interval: 31.1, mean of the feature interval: 31.9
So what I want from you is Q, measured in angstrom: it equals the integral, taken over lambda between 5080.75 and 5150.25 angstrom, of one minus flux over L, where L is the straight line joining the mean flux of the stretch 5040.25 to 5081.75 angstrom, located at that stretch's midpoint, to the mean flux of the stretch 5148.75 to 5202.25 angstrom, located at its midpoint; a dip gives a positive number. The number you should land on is -0.2 angstrom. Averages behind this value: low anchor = 30.5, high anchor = 31.3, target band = 31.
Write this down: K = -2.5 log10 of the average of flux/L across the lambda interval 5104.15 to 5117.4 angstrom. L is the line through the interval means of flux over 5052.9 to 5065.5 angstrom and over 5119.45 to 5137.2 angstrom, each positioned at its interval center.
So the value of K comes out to 0.07 mag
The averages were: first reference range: 29.3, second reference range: 32.4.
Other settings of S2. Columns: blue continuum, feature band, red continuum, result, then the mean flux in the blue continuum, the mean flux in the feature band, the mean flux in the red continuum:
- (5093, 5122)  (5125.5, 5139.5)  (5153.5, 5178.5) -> -0.11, 29.2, 32.7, 29.8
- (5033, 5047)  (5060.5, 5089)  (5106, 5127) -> -0.01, 29.9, 30.7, 31.1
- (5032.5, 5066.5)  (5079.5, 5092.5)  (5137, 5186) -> -0.09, 29.6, 32.7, 31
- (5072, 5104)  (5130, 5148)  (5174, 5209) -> 0.00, 30.5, 31.7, 32.6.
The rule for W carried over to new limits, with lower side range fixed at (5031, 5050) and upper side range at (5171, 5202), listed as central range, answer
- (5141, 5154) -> -0.02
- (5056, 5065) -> 0.01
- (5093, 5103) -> 0.14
